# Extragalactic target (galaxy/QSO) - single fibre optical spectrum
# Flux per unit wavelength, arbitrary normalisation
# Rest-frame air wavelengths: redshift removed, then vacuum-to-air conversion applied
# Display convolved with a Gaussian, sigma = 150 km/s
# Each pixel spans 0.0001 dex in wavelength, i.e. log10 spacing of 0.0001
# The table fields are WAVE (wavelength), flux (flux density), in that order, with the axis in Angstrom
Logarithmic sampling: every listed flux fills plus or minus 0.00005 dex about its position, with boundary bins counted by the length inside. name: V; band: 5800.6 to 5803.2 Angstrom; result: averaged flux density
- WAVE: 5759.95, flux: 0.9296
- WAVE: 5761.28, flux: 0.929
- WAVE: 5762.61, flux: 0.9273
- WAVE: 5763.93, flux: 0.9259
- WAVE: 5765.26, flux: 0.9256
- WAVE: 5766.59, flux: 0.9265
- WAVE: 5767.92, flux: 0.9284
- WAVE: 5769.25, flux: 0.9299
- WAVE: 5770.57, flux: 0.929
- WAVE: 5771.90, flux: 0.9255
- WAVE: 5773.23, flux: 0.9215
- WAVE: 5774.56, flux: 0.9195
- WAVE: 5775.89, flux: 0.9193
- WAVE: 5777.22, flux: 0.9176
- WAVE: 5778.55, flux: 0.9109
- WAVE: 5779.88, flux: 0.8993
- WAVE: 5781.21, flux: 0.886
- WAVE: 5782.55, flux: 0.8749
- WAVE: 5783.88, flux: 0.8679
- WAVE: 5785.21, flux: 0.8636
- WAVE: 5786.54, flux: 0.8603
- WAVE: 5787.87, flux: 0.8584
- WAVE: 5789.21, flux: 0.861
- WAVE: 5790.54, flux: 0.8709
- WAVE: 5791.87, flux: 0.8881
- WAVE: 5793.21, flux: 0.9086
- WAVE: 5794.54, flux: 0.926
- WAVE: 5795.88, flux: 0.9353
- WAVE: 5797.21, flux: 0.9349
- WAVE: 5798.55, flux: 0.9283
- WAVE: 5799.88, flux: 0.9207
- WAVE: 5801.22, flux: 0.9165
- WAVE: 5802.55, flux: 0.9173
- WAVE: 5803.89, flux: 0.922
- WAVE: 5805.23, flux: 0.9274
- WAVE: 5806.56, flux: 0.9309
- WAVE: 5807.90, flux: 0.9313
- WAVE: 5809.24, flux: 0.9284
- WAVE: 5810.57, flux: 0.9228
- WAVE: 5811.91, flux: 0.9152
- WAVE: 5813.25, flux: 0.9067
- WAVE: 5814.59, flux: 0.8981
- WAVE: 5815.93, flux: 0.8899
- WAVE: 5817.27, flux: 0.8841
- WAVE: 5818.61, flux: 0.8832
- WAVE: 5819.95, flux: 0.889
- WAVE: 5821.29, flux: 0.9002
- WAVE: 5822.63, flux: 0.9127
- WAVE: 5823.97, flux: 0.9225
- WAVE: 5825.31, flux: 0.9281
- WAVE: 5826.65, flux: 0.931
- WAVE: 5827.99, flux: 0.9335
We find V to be 0.919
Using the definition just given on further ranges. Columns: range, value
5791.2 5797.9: 0.918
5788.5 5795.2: 0.89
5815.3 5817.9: 0.887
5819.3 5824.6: 0.906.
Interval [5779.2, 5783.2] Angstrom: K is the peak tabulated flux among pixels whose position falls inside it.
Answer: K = 0.8993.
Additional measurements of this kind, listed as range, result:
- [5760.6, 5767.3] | 0.929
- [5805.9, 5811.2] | 0.9313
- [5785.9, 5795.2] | 0.926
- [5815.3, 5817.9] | 0.8899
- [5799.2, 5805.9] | 0.9274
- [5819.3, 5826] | 0.9281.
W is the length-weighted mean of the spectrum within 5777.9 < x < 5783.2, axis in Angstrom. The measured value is 0.892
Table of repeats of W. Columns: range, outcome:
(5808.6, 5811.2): 0.928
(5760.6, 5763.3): 0.928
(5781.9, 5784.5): 0.872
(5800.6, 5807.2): 0.924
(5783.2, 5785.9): 0.868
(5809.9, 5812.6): 0.92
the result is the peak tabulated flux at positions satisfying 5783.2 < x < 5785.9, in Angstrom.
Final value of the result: 0.8679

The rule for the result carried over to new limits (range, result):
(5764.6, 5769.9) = 0.9299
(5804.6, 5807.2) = 0.9309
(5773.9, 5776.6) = 0.9195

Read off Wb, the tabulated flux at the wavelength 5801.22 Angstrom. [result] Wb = 0.9165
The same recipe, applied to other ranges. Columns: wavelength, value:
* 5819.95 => 0.889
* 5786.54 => 0.8603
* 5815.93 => 0.8899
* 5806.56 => 0.9309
